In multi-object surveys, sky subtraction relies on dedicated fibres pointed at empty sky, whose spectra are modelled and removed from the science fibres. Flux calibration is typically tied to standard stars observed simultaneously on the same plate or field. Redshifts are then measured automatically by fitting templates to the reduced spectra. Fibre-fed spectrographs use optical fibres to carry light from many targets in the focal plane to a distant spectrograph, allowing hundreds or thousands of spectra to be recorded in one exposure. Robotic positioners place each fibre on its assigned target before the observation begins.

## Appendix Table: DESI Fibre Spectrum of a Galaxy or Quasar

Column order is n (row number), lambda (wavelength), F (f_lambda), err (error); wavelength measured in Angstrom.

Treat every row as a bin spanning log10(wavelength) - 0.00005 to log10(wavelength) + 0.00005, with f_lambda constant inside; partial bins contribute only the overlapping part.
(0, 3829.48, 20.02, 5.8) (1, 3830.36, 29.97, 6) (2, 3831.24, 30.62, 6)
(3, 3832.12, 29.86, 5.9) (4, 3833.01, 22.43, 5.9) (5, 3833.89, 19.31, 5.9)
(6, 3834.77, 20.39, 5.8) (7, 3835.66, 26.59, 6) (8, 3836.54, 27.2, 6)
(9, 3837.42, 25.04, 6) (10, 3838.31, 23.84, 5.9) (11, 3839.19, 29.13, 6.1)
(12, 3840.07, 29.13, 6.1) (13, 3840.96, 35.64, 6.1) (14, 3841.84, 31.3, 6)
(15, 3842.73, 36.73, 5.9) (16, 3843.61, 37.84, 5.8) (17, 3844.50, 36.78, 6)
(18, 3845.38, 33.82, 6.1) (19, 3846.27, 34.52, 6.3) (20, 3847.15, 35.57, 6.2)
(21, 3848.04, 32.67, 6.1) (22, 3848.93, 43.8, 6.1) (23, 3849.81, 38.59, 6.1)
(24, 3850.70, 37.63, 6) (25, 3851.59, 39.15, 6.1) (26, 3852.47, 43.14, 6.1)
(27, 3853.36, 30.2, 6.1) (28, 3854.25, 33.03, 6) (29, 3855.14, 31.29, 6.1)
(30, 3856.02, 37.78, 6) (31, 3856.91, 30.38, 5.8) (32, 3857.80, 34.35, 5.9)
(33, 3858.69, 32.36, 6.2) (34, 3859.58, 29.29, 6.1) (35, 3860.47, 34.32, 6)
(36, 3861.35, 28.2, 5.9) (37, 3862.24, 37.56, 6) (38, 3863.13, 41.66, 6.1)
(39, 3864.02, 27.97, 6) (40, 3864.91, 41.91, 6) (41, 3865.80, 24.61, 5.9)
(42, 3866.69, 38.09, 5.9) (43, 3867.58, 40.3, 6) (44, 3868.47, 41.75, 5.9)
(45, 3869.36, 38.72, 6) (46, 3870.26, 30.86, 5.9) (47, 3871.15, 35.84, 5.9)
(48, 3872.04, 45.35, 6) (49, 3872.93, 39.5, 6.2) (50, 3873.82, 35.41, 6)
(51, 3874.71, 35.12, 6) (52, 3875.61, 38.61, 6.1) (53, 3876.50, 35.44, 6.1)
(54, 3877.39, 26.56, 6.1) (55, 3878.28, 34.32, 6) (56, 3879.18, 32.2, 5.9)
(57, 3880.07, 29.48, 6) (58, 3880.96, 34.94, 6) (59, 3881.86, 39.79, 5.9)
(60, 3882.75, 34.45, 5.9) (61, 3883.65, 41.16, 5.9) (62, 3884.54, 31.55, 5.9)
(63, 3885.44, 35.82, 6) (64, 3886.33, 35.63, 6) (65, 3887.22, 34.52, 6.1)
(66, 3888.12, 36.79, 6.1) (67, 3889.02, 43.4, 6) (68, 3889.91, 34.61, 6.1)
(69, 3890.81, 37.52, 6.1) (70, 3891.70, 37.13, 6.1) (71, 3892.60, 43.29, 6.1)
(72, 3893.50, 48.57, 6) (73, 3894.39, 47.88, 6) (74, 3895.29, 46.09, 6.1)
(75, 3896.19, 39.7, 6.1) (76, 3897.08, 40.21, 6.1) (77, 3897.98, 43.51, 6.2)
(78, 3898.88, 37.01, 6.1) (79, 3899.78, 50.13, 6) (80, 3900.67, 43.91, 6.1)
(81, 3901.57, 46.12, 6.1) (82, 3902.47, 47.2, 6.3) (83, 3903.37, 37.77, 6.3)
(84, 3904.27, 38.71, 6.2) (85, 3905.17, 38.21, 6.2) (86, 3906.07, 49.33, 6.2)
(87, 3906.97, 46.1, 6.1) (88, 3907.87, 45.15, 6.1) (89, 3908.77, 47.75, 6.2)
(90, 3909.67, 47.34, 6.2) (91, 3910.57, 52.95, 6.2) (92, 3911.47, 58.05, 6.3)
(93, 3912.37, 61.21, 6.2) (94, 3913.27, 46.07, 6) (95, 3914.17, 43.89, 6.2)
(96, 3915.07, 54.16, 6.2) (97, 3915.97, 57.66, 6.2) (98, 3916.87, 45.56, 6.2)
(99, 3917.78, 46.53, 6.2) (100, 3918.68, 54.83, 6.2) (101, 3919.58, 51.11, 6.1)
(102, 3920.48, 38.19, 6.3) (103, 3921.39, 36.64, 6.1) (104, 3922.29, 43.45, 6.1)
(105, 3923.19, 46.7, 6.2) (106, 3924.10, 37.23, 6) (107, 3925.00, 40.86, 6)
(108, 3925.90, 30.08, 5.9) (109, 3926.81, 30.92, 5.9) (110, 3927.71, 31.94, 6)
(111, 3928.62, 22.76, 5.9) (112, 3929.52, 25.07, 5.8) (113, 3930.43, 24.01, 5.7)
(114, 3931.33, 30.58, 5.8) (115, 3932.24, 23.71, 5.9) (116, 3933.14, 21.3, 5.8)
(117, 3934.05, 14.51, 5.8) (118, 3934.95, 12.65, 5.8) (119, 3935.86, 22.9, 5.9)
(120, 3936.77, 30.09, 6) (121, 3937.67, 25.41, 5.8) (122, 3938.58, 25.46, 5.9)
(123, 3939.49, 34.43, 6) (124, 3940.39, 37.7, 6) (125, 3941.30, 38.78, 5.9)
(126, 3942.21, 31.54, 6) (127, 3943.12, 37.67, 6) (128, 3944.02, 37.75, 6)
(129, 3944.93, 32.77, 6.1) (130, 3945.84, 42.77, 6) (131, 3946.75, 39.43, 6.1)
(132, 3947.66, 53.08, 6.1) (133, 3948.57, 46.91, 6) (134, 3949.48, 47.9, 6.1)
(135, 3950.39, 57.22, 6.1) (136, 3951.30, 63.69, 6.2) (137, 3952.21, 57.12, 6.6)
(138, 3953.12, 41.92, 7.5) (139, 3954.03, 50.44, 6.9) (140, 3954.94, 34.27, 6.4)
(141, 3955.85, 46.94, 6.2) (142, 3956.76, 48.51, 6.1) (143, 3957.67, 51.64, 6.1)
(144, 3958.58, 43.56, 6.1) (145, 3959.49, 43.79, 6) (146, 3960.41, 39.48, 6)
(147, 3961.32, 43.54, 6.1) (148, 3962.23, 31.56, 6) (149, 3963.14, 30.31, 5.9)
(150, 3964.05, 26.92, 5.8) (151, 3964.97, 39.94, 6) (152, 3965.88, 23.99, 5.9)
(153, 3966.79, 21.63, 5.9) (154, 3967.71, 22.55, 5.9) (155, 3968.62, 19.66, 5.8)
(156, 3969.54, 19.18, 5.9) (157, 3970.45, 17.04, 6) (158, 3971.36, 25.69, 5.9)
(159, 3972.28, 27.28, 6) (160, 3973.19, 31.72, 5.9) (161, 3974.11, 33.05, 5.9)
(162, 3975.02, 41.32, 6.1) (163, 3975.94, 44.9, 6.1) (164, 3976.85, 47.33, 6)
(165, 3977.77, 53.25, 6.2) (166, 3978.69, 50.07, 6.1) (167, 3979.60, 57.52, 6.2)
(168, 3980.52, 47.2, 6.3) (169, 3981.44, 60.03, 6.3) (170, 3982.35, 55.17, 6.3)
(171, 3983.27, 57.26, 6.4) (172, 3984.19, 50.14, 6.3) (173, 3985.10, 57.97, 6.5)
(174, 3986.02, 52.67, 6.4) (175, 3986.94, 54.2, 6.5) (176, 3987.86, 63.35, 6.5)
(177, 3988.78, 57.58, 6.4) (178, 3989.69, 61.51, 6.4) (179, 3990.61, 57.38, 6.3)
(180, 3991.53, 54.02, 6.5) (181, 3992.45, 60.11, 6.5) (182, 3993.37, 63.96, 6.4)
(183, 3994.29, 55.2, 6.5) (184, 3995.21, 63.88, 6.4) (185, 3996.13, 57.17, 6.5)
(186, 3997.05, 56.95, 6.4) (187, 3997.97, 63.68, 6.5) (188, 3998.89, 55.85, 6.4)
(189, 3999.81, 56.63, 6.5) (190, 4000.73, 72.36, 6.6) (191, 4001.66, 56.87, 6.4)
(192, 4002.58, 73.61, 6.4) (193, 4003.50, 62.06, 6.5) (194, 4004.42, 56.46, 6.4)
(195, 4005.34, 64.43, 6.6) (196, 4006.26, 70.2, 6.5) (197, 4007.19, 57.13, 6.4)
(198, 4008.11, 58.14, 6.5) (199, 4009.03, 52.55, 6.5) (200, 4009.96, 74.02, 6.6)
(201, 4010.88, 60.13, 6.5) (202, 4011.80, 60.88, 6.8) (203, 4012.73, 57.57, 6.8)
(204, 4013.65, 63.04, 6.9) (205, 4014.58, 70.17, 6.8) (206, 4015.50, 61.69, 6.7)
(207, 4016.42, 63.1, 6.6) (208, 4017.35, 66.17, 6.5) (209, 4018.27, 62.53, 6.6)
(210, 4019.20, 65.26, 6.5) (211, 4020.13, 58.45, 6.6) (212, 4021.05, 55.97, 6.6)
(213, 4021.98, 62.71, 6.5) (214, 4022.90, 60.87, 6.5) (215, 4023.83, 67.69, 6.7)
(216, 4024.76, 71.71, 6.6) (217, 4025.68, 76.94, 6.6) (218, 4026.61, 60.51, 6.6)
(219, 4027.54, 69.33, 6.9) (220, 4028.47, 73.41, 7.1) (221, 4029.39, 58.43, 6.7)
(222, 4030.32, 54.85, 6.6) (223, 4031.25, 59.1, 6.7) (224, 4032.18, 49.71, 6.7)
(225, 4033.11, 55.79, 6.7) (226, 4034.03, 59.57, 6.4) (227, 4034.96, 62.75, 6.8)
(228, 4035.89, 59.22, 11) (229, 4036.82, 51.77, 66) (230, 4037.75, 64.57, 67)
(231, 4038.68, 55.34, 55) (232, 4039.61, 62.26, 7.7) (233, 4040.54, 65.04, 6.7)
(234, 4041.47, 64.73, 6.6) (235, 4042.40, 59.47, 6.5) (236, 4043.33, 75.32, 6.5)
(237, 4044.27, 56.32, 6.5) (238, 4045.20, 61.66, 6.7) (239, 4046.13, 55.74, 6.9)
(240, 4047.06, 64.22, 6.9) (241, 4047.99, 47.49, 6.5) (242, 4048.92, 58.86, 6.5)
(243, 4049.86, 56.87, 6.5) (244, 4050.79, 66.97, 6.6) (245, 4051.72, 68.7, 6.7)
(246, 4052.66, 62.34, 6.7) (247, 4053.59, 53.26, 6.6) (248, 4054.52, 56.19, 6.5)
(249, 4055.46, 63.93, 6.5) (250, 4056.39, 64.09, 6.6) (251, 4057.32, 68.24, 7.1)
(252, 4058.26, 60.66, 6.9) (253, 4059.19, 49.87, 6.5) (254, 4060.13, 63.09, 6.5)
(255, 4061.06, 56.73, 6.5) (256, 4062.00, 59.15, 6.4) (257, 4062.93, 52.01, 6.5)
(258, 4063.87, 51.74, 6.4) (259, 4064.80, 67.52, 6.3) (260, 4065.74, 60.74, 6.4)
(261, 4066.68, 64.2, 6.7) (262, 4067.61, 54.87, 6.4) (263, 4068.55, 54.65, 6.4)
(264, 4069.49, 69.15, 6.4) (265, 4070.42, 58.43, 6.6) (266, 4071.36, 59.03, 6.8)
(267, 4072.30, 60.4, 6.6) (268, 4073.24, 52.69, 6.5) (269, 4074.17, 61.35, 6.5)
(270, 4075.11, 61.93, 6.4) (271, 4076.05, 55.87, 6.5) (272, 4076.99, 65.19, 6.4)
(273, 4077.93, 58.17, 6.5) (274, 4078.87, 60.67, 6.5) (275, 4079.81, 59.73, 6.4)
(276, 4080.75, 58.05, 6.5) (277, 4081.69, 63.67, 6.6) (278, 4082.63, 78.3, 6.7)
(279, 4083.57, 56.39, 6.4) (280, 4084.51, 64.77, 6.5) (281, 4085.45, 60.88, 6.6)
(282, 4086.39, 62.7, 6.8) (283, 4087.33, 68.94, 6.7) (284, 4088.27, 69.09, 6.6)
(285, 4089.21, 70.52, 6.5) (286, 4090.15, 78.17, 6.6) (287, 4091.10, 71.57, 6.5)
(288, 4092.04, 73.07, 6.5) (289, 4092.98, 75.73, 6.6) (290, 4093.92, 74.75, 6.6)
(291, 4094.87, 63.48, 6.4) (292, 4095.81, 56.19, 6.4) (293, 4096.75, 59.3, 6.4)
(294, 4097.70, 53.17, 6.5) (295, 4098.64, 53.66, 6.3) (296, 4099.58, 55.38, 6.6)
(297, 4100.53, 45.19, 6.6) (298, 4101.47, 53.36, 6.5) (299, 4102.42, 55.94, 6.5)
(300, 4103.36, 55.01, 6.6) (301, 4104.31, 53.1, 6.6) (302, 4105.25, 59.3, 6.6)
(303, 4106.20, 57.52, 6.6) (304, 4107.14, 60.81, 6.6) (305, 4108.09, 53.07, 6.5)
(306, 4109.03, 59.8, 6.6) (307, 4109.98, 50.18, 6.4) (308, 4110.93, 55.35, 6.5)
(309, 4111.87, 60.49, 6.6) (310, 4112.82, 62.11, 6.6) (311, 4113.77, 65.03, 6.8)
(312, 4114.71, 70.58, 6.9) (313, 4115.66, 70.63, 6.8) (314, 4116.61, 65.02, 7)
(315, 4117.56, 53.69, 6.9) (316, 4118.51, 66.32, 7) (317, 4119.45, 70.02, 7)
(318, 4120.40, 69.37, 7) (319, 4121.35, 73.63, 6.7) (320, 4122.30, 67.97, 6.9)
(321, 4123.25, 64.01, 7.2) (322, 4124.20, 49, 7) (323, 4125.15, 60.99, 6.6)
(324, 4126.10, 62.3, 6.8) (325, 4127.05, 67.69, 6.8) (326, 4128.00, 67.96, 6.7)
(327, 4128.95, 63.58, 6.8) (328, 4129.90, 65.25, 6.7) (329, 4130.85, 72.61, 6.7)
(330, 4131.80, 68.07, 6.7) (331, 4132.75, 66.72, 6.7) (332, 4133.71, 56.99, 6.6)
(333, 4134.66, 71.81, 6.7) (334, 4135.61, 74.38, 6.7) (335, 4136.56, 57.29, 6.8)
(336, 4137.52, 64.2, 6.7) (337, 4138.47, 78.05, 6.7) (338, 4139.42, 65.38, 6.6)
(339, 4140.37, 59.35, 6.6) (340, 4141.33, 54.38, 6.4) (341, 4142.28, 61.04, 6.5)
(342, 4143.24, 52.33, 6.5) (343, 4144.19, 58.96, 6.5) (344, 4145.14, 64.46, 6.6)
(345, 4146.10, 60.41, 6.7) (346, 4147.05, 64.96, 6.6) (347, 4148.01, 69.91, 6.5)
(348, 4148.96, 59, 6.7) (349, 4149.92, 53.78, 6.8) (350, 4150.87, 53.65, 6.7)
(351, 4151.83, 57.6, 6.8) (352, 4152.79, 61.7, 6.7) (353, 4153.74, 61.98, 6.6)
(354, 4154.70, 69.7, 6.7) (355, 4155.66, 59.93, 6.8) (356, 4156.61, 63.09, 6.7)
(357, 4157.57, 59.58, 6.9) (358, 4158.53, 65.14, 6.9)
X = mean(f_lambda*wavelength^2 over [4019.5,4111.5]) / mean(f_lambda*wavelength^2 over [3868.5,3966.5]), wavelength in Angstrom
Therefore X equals 1.66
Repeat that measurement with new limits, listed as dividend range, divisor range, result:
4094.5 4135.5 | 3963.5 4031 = 1.19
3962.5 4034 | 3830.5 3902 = 1.63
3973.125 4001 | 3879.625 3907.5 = 1.43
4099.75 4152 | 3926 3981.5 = 1.86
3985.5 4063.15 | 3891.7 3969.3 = 1.61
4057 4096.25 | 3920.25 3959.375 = 1.81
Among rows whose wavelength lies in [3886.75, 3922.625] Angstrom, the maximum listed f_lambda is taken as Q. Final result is 61.21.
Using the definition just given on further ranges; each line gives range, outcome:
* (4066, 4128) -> 78.3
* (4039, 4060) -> 75.32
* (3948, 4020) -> 74.02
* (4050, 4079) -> 69.15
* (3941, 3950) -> 53.08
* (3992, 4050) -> 76.94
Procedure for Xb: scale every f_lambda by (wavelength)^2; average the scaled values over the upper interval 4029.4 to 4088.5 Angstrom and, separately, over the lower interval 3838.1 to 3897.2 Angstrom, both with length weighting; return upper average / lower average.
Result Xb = 1.84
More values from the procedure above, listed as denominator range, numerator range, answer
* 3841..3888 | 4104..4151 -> 2.02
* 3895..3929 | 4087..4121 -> 1.55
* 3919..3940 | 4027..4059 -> 2.10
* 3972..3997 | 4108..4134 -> 1.29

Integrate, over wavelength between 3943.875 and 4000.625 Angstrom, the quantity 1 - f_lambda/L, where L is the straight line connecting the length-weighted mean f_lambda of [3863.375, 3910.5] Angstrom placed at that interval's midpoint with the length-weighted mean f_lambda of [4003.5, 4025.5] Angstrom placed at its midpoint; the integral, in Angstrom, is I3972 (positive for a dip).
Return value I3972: 9.3 Angstrom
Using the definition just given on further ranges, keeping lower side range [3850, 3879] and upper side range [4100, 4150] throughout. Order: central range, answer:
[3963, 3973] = 4.6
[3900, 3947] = 2.8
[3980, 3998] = -3.4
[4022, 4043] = -3.8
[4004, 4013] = -2.0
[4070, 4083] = -0.8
